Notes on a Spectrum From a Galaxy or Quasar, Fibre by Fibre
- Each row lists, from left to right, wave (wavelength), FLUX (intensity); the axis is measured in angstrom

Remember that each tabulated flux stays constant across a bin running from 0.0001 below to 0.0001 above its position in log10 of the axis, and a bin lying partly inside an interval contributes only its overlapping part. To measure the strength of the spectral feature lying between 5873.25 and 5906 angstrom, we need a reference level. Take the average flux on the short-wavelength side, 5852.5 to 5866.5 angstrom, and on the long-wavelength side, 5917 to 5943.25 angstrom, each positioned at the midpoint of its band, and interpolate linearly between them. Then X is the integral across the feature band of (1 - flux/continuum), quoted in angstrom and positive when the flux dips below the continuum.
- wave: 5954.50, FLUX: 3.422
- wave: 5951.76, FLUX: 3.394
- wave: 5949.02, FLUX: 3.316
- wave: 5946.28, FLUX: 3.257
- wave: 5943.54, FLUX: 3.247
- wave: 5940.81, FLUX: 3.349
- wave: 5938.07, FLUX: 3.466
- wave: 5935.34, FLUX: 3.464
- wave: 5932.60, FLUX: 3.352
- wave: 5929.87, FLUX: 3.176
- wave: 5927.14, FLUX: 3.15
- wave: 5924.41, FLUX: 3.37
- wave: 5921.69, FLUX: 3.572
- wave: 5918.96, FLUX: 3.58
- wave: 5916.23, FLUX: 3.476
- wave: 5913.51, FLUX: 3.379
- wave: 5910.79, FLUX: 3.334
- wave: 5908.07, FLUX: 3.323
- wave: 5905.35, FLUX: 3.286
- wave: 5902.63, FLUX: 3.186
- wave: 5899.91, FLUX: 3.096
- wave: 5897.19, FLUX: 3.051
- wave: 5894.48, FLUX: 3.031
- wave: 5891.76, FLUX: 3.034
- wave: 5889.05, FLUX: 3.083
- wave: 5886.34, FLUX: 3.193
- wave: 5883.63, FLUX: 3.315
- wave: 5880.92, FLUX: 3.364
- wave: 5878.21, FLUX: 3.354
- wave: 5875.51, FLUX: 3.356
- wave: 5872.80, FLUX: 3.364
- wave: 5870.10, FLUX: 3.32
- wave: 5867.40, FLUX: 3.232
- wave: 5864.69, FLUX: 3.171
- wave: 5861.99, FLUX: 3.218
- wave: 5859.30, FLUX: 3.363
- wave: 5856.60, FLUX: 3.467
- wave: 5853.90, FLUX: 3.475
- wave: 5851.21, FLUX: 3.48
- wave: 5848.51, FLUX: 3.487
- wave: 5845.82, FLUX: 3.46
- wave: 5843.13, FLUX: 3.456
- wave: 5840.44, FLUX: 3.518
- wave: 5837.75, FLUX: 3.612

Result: 1.5 angstrom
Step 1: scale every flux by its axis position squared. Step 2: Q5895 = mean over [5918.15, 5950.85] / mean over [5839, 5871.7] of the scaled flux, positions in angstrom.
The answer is 1.02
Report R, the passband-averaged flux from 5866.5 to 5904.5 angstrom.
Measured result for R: 3.21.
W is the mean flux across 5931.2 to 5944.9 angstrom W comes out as 3.38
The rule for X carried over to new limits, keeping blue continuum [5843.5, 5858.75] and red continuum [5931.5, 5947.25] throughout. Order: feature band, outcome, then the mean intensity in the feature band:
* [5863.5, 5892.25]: 1.4 angstrom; 3.26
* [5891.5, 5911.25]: 1.4 angstrom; 3.17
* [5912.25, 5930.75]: -0.1 angstrom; 3.39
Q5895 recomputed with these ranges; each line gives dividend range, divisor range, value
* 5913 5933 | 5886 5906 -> 1.10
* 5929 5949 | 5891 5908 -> 1.08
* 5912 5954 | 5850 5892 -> 1.04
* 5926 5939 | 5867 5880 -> 1.02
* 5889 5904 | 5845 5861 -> 0.91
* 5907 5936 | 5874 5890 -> 1.04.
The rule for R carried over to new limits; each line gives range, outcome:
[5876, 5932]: 3.27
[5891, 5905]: 3.09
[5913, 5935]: 3.39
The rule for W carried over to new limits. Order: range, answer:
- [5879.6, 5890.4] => 3.24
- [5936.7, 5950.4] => 3.33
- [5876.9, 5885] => 3.34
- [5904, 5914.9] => 3.33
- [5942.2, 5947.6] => 3.25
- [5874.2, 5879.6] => 3.36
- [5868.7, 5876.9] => 3.35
